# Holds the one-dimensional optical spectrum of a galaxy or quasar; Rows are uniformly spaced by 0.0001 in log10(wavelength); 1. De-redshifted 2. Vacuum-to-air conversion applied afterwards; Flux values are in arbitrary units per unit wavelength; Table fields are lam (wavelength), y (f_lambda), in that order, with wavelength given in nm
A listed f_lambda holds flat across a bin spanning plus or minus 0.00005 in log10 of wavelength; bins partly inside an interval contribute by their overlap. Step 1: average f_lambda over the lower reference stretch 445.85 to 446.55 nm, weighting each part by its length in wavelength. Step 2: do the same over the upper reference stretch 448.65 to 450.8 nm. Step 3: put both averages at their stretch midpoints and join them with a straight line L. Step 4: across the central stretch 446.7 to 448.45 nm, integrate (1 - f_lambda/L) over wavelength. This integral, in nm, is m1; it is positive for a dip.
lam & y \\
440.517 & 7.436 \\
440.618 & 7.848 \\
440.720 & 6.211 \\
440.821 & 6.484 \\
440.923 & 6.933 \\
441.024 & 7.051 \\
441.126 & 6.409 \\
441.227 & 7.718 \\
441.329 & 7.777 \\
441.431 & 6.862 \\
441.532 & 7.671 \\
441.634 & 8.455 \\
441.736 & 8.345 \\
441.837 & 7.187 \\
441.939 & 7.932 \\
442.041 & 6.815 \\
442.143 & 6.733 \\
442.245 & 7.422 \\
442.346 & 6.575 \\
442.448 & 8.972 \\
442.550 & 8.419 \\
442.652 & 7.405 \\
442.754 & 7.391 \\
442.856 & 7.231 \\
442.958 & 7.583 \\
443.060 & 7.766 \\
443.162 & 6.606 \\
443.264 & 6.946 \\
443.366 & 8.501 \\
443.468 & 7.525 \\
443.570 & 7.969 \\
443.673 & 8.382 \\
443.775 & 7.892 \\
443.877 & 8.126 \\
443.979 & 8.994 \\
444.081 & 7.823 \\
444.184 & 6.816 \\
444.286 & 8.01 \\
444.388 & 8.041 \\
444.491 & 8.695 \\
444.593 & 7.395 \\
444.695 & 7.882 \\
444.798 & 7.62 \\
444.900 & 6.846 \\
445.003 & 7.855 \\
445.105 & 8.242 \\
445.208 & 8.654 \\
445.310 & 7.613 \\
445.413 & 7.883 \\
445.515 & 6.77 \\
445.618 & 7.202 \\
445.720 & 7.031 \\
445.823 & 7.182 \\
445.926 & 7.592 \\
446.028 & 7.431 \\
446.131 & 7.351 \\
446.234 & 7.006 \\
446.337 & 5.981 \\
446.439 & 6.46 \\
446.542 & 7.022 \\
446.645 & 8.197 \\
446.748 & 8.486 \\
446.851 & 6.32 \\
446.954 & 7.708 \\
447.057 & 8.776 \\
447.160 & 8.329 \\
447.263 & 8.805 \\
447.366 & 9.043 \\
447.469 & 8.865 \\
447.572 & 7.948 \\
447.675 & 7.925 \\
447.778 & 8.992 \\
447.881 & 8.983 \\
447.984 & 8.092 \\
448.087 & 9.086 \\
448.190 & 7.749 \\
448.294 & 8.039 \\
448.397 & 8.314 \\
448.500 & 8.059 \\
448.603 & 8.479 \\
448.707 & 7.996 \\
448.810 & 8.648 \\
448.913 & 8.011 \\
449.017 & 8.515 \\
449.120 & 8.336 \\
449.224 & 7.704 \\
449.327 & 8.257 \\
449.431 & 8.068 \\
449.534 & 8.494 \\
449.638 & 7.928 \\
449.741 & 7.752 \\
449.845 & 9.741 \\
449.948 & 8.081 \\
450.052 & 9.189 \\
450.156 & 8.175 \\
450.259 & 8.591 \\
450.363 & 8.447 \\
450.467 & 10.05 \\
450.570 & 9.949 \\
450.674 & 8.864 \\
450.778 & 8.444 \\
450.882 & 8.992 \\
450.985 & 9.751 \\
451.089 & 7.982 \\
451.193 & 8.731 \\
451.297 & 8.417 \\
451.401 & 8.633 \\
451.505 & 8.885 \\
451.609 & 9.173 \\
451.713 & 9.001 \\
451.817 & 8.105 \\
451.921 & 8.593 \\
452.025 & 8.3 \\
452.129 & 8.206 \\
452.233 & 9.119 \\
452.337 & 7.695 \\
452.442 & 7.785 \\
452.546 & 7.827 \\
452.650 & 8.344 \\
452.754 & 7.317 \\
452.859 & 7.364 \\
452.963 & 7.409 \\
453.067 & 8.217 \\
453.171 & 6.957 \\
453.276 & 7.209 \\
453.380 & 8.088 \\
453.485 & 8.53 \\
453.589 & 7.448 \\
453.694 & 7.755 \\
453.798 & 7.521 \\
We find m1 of -0.17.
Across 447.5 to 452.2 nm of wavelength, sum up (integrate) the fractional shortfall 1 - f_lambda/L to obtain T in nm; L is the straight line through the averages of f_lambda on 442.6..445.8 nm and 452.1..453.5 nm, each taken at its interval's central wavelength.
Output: -0.45 nm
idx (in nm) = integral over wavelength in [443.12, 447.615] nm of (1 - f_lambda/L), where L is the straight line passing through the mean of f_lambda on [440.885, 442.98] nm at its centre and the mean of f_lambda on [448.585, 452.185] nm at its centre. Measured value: 0.11 nm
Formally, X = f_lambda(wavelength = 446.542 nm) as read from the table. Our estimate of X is 7.022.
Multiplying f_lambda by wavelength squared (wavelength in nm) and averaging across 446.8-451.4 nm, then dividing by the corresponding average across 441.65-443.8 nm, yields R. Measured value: 1.15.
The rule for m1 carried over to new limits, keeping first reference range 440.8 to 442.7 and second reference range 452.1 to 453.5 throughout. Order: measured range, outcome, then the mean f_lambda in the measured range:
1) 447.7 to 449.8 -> -0.159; 8.27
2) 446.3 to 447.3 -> 0.001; 7.61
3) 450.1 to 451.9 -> -0.246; 8.83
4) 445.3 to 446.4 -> 0.062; 7.16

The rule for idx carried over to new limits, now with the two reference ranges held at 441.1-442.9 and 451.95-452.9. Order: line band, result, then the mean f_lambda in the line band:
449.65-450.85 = -0.14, 8.82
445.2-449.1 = -0.07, 7.91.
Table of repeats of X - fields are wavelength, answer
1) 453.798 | 7.521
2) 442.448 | 8.972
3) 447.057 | 8.776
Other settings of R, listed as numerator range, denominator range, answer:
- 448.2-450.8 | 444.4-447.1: 1.15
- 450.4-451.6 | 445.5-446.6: 1.31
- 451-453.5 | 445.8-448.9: 1.05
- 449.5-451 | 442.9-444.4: 1.17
